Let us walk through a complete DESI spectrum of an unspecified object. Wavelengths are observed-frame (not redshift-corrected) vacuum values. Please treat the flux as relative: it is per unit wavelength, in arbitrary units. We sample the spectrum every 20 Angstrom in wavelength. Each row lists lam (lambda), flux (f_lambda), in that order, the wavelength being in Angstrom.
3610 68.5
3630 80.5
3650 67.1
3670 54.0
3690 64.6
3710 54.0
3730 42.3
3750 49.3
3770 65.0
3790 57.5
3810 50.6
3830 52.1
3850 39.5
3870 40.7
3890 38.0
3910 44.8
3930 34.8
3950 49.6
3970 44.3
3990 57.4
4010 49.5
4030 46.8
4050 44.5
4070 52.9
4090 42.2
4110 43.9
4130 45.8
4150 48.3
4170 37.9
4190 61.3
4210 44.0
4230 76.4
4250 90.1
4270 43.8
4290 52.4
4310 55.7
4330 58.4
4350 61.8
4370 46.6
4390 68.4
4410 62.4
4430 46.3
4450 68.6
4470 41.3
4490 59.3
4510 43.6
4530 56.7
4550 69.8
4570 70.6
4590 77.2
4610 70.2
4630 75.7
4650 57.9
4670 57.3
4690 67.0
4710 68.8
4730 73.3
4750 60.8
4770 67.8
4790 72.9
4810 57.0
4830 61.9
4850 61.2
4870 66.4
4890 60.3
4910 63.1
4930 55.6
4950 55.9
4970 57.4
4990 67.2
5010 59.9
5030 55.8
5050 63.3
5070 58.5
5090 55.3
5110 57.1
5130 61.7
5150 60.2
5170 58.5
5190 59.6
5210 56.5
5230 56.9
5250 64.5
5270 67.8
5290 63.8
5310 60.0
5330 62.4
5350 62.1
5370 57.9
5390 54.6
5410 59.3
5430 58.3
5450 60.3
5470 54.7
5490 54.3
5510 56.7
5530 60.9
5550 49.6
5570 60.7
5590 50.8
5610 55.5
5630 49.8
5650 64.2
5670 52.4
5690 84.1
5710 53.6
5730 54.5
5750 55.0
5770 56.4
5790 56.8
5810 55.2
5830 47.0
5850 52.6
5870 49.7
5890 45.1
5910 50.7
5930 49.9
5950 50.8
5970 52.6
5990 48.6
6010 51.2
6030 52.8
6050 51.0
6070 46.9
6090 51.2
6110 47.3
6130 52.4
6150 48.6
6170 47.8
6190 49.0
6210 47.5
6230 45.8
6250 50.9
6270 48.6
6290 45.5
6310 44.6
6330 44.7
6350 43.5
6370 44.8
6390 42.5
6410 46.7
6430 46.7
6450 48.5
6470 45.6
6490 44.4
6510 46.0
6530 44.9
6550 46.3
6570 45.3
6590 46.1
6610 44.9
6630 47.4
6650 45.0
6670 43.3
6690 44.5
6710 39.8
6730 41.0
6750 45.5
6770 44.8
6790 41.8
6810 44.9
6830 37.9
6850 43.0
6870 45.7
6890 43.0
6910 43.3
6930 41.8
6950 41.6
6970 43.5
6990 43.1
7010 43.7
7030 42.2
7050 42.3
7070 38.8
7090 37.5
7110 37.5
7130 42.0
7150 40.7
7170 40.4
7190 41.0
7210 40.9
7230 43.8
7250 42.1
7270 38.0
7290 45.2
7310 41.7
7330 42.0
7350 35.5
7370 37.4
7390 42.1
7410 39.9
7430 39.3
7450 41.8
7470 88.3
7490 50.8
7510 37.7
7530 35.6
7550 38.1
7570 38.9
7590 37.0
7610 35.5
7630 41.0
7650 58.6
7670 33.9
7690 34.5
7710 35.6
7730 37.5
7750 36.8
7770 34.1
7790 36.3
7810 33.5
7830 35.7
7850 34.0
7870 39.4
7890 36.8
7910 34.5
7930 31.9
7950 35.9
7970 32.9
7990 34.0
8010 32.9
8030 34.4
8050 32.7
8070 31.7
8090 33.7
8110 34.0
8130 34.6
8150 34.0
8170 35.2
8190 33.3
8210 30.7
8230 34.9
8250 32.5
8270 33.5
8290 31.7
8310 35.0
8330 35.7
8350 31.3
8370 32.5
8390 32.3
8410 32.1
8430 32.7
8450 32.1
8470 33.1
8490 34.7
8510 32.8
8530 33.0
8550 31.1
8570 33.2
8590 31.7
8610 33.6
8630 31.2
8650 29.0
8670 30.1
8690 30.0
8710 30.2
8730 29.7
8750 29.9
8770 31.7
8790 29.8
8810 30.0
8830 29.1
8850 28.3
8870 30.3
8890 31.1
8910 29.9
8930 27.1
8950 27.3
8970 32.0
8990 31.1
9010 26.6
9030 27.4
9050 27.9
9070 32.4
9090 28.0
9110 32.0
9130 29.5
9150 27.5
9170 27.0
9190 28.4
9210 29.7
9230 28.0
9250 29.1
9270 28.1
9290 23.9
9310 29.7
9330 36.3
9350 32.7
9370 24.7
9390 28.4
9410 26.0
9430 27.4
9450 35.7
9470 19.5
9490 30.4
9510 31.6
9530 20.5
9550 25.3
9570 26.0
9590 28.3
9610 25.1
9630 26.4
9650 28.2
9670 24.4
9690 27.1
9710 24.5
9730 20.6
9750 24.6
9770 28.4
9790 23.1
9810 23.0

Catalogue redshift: 0.137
